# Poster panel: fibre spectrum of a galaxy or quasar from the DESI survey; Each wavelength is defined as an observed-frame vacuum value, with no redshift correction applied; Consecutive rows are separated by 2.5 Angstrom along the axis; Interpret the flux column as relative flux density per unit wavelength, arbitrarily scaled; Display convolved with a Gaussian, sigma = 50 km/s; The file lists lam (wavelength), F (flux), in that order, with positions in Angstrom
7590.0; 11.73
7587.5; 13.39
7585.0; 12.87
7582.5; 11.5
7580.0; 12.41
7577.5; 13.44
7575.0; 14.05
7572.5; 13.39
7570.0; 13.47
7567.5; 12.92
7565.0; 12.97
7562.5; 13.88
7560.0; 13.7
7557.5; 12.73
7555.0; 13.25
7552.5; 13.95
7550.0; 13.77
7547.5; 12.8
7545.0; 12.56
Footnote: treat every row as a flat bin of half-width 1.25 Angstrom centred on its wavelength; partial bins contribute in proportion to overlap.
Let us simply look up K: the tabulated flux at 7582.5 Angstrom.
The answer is 11.5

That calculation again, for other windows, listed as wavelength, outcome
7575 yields 14.05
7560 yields 13.7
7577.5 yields 13.44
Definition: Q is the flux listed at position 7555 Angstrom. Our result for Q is 13.25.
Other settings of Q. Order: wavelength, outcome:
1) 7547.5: 12.8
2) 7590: 11.73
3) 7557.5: 12.73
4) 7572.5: 13.39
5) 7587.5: 13.39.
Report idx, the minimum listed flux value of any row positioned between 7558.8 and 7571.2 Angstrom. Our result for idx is 12.92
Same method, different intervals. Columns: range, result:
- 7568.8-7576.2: 13.39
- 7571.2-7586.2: 11.5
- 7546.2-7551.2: 12.8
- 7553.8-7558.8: 12.73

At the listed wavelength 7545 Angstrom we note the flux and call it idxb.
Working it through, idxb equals 12.56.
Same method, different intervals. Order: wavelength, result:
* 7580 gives 12.41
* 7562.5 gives 13.88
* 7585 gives 12.87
